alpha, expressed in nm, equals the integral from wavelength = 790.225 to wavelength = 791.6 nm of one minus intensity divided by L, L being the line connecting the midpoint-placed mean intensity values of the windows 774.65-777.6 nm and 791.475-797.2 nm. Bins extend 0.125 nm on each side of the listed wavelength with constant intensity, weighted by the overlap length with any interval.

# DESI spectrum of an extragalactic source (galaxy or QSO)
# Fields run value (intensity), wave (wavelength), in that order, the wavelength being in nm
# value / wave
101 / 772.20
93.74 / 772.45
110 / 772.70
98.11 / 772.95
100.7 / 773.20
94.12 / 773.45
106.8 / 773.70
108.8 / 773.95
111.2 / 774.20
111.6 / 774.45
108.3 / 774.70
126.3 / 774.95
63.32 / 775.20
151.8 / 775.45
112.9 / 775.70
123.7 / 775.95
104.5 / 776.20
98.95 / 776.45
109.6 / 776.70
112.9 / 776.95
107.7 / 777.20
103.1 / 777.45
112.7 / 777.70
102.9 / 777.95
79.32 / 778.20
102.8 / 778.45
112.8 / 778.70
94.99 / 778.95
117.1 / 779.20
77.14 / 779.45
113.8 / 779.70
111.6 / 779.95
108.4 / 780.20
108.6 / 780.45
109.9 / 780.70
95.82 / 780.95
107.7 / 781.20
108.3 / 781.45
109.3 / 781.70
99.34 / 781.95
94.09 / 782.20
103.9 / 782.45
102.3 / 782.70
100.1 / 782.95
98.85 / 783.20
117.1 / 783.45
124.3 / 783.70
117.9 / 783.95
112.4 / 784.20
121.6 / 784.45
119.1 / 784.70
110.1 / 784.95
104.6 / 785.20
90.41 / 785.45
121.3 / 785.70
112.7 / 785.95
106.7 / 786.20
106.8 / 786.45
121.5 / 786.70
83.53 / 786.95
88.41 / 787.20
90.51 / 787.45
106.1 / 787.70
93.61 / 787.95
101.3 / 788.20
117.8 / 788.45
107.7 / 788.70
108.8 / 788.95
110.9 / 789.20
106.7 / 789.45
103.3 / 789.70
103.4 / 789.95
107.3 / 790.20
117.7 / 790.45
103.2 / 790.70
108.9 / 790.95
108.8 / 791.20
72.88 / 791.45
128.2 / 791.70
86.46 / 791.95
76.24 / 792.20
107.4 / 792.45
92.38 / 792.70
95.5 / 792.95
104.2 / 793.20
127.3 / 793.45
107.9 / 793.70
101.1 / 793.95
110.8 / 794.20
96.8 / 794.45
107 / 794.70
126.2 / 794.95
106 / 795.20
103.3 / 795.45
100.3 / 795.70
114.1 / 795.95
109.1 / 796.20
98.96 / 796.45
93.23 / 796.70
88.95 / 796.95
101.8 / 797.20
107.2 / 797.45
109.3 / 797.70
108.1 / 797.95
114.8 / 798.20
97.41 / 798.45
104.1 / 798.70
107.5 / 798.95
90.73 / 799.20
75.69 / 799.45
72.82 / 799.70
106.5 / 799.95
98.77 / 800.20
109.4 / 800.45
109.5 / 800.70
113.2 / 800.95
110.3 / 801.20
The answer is 0.02 nm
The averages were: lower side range 110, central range 103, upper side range 103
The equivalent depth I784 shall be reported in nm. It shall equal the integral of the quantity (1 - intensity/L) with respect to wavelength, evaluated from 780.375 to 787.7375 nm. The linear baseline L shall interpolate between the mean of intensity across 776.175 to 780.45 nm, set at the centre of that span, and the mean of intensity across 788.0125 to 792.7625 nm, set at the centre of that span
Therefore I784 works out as -0.17 nm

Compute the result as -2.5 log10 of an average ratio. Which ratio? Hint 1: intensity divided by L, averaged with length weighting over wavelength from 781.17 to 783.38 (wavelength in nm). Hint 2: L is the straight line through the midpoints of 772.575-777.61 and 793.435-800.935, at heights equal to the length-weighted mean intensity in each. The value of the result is 0.04 mag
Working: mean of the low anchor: 108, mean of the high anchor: 103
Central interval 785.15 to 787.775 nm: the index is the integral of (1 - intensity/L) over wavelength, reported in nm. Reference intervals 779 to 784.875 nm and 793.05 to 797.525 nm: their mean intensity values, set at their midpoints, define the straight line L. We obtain 0.101 nm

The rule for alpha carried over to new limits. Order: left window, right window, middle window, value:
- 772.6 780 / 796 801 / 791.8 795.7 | -0.050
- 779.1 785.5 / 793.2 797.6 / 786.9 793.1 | 0.298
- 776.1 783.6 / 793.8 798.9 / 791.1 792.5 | 0.119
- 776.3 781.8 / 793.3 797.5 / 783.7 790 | -0.107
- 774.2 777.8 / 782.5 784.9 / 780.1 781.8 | 0.074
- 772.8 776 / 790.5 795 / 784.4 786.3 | -0.090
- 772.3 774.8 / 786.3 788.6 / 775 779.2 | -0.125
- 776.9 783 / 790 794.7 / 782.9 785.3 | -0.221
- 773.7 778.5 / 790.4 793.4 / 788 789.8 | -0.100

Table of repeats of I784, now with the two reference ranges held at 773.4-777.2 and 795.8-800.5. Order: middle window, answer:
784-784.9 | -0.09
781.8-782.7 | 0.06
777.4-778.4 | 0.09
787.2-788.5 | 0.06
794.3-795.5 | -0.08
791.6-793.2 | 0.08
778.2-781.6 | 0.11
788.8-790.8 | -0.08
